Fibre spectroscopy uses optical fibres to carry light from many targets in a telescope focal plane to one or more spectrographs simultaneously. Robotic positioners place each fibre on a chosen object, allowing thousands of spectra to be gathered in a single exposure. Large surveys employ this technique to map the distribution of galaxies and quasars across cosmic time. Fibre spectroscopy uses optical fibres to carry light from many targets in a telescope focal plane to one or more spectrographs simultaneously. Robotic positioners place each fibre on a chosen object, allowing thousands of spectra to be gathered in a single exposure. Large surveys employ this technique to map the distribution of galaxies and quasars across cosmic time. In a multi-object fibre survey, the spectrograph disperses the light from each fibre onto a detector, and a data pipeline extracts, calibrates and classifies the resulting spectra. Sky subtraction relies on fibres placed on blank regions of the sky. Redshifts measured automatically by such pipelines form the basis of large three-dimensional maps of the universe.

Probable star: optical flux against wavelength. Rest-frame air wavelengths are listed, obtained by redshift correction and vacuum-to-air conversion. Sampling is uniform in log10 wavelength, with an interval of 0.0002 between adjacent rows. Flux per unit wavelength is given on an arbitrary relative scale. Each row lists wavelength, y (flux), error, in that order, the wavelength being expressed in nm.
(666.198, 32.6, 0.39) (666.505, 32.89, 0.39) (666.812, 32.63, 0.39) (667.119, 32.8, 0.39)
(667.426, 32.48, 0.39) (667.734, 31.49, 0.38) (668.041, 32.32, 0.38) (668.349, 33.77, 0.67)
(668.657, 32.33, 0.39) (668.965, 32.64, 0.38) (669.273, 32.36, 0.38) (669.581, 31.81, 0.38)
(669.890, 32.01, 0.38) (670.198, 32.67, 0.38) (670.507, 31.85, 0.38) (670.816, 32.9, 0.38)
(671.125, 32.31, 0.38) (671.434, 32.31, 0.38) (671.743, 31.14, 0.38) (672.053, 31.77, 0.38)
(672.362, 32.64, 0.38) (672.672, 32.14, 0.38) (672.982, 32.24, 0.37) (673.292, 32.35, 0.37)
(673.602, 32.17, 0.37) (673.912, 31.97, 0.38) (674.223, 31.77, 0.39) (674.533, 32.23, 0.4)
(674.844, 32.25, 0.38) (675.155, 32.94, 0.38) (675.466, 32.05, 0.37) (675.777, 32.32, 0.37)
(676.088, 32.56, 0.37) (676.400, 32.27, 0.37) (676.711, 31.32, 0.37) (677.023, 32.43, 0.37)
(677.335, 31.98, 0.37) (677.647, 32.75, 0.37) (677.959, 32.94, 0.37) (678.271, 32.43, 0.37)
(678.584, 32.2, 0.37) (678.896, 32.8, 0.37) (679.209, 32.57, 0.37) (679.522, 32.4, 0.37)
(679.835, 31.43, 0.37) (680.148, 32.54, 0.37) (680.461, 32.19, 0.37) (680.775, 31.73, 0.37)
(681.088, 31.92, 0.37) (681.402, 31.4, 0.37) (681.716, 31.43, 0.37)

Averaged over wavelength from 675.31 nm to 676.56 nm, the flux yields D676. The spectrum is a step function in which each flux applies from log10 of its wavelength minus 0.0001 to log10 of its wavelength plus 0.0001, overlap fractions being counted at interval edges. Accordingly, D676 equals 32.3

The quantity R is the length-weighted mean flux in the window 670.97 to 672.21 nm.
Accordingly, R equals 31.9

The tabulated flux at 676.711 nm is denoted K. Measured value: 31.32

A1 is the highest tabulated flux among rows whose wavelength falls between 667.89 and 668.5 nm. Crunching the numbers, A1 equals 33.77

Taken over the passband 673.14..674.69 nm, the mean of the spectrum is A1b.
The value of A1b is 32.1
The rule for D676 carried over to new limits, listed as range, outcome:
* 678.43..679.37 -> 32.5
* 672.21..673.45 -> 32.3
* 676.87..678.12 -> 32.5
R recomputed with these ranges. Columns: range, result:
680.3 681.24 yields 32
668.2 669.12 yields 32.9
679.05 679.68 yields 32.5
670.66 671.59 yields 32.5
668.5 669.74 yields 32.3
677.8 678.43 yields 32.7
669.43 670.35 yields 32.2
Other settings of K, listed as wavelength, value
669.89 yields 32.01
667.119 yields 32.8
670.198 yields 32.67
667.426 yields 32.48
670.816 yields 32.9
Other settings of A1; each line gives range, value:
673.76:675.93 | 32.94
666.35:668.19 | 32.89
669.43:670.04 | 32.01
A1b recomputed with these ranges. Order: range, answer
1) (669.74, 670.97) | 32.4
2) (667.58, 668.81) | 32.5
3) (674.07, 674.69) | 32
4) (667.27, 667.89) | 32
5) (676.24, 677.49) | 32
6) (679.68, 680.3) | 32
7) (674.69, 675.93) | 32.4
